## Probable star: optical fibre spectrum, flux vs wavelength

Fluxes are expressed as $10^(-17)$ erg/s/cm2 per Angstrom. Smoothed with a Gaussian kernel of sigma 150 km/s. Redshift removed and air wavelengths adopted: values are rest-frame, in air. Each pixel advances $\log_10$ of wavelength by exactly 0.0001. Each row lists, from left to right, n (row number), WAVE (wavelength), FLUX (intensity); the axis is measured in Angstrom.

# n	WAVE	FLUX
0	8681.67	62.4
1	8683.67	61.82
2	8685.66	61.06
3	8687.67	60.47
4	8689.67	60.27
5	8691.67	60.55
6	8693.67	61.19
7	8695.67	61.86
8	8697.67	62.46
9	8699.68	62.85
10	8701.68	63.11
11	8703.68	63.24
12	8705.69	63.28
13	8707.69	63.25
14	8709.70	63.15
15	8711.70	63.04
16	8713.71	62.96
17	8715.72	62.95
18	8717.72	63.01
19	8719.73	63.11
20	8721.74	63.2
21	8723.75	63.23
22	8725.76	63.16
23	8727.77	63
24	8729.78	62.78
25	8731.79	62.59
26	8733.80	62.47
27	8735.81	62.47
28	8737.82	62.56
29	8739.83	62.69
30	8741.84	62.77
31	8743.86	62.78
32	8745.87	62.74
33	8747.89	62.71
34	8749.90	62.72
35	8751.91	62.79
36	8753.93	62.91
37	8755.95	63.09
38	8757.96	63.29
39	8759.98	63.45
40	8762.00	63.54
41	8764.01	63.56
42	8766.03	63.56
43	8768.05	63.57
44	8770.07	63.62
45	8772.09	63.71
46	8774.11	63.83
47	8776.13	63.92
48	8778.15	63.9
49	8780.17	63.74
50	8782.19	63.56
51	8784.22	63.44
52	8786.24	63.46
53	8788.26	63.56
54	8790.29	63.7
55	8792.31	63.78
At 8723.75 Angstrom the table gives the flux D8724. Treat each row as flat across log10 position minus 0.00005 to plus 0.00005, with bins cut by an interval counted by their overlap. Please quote 63.23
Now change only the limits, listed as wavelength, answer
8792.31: 63.78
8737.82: 62.56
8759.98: 63.45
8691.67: 60.55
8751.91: 62.79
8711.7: 63.04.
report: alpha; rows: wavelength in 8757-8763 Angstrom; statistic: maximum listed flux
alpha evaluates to 63.54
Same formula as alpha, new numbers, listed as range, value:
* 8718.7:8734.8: 63.23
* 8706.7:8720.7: 63.25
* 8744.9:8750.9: 62.74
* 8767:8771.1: 63.62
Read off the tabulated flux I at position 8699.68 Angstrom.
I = 62.85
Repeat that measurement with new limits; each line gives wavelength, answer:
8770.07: 63.62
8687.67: 60.47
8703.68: 63.24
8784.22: 63.44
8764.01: 63.56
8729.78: 62.78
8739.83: 62.69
